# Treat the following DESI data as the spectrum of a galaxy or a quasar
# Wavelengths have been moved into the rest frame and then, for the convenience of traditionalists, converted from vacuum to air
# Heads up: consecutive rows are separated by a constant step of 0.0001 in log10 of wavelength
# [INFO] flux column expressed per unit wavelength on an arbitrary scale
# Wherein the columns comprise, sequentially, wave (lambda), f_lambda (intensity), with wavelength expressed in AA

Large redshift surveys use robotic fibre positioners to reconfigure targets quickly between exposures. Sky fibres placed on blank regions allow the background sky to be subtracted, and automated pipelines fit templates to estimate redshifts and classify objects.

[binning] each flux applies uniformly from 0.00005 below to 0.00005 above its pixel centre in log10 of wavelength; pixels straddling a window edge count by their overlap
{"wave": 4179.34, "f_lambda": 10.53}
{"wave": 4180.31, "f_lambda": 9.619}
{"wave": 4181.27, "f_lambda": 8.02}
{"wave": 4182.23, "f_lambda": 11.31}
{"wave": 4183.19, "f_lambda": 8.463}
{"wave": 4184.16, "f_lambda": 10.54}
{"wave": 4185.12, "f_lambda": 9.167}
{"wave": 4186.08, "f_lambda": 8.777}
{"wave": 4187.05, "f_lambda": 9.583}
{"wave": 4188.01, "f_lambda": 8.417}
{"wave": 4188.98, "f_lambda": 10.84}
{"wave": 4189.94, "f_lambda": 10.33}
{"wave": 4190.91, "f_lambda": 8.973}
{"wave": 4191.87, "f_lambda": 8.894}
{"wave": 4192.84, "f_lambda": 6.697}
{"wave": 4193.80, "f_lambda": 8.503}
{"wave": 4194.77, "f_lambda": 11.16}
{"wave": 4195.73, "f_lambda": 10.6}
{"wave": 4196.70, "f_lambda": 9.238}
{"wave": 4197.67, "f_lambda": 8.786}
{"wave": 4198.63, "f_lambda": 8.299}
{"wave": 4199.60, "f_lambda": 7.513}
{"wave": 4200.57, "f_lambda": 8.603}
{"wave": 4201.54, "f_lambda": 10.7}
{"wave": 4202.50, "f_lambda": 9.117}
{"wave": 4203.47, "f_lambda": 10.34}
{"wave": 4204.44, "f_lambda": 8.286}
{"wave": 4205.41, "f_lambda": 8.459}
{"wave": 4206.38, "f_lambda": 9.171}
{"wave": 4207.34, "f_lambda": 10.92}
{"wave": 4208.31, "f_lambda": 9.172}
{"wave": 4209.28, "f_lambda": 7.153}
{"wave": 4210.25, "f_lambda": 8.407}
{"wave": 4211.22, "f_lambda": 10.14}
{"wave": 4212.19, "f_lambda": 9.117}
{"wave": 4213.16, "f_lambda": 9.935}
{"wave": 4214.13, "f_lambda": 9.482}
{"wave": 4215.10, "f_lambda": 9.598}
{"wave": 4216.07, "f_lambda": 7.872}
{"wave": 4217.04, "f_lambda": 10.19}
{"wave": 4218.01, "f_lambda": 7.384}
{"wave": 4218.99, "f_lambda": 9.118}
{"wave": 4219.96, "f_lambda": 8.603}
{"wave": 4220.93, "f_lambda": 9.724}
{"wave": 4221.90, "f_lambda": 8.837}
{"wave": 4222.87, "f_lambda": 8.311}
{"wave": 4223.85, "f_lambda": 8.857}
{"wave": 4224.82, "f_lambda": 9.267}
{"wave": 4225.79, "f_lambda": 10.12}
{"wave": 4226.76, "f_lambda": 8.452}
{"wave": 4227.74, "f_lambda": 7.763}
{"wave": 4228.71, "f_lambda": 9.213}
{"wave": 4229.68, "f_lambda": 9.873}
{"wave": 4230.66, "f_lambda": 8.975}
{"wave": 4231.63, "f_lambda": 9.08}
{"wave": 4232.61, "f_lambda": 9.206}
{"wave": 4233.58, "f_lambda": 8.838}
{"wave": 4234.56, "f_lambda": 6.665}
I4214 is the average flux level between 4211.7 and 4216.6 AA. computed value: 9.21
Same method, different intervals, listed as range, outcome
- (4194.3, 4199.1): 9.63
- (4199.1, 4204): 9.23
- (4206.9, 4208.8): 10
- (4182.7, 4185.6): 9.4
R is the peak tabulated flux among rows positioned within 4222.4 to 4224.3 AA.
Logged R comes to 8.857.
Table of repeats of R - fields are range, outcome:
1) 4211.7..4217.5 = 10.19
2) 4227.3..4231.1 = 9.873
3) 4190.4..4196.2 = 11.16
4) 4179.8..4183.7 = 11.31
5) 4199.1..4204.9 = 10.7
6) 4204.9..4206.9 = 9.171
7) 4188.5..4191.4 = 10.84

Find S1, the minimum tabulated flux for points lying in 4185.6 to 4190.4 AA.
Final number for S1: 8.417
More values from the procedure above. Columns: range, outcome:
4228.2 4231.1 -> 8.975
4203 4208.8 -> 8.286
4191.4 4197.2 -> 6.697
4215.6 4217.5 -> 7.872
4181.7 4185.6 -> 8.463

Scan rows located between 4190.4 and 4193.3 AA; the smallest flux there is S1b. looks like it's 6.697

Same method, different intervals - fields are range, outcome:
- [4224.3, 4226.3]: 9.267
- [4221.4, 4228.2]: 7.763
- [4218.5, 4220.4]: 8.603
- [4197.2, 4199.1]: 8.299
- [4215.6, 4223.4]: 7.384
